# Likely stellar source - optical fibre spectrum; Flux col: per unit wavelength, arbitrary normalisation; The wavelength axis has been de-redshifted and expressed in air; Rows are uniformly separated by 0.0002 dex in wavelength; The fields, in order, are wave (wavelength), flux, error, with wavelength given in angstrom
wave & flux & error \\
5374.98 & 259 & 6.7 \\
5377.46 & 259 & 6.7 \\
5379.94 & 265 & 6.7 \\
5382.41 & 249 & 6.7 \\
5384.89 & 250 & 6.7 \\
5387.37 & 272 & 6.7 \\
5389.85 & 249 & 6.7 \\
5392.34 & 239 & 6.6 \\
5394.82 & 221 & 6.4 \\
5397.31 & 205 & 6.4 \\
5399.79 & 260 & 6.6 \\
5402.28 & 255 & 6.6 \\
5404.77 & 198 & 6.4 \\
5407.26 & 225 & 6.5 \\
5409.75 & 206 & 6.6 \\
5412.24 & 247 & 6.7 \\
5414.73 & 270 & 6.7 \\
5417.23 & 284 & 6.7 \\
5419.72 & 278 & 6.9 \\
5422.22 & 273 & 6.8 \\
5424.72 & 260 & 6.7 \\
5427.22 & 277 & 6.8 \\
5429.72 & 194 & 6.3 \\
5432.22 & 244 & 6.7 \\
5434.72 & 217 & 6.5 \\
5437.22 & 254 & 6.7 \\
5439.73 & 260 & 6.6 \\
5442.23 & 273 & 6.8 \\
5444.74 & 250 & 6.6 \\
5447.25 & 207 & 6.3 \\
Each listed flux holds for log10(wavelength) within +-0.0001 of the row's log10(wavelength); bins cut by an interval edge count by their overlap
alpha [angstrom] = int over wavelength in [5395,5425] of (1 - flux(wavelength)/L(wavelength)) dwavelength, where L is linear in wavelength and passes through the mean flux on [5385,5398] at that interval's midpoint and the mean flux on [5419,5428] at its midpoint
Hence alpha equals 1.5 angstrom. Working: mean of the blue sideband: 240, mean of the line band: 245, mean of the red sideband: 271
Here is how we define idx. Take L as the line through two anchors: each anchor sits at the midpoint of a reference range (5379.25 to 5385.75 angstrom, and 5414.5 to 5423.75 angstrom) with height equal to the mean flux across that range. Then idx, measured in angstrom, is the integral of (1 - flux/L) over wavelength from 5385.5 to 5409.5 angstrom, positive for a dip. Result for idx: 2.5 angstrom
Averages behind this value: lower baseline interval 254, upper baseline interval 276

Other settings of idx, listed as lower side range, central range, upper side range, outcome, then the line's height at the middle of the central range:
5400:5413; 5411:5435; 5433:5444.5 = -1.67 angstrom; 240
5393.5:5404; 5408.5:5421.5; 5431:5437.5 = -1.26 angstrom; 235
